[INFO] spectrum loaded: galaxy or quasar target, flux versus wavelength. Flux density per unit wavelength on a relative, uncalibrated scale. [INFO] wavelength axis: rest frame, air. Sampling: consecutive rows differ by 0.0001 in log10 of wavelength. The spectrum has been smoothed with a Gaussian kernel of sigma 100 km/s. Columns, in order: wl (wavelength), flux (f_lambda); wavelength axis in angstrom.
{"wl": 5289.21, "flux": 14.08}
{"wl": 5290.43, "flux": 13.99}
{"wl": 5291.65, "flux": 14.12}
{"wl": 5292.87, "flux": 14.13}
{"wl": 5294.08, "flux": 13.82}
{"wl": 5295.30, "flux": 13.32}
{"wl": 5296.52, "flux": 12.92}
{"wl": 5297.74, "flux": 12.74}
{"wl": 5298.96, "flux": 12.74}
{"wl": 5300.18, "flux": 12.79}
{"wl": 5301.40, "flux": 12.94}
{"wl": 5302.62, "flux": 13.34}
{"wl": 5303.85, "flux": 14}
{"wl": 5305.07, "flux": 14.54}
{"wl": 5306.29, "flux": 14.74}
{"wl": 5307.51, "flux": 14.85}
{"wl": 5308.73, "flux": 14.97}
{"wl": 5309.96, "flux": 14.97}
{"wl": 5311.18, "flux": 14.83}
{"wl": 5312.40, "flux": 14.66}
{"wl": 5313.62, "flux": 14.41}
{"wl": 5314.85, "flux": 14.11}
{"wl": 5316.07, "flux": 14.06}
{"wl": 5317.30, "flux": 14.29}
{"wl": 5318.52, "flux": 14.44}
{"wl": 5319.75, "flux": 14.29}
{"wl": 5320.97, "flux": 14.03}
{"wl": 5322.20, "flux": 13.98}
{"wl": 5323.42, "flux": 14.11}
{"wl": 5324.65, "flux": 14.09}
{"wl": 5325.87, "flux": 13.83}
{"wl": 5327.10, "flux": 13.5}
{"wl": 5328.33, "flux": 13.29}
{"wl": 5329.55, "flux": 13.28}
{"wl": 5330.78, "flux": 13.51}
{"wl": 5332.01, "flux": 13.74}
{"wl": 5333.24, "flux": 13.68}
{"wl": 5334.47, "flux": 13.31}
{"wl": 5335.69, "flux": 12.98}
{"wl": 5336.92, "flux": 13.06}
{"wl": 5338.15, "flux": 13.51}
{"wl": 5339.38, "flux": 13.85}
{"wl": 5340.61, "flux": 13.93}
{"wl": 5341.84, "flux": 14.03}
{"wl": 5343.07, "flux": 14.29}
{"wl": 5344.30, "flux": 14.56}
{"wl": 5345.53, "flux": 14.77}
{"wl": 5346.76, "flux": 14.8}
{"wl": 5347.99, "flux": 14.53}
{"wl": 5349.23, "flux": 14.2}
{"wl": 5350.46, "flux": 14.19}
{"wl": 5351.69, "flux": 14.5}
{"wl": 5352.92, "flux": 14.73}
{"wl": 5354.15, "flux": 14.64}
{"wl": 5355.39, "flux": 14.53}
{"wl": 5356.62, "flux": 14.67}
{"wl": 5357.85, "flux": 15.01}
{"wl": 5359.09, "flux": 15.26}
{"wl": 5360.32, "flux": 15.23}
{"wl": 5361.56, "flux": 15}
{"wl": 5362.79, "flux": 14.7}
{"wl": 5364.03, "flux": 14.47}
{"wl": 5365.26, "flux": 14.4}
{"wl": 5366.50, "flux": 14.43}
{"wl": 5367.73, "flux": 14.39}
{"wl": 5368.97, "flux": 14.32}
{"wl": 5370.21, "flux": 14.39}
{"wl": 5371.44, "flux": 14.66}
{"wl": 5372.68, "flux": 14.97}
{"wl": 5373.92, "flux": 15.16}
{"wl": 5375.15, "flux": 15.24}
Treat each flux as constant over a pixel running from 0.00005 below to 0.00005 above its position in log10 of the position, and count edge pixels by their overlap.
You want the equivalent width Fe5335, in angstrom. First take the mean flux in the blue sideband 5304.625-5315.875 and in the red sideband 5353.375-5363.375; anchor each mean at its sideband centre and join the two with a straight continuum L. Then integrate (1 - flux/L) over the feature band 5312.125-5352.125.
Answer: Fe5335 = 2.10 angstrom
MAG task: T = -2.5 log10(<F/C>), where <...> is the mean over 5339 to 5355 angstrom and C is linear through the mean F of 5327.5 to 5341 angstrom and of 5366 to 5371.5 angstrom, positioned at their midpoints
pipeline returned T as -0.04 mag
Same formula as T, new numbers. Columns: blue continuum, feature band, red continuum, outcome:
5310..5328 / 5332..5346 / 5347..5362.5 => 0.05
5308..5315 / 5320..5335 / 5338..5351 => 0.06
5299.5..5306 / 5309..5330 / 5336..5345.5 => -0.03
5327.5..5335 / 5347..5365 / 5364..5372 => -0.04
